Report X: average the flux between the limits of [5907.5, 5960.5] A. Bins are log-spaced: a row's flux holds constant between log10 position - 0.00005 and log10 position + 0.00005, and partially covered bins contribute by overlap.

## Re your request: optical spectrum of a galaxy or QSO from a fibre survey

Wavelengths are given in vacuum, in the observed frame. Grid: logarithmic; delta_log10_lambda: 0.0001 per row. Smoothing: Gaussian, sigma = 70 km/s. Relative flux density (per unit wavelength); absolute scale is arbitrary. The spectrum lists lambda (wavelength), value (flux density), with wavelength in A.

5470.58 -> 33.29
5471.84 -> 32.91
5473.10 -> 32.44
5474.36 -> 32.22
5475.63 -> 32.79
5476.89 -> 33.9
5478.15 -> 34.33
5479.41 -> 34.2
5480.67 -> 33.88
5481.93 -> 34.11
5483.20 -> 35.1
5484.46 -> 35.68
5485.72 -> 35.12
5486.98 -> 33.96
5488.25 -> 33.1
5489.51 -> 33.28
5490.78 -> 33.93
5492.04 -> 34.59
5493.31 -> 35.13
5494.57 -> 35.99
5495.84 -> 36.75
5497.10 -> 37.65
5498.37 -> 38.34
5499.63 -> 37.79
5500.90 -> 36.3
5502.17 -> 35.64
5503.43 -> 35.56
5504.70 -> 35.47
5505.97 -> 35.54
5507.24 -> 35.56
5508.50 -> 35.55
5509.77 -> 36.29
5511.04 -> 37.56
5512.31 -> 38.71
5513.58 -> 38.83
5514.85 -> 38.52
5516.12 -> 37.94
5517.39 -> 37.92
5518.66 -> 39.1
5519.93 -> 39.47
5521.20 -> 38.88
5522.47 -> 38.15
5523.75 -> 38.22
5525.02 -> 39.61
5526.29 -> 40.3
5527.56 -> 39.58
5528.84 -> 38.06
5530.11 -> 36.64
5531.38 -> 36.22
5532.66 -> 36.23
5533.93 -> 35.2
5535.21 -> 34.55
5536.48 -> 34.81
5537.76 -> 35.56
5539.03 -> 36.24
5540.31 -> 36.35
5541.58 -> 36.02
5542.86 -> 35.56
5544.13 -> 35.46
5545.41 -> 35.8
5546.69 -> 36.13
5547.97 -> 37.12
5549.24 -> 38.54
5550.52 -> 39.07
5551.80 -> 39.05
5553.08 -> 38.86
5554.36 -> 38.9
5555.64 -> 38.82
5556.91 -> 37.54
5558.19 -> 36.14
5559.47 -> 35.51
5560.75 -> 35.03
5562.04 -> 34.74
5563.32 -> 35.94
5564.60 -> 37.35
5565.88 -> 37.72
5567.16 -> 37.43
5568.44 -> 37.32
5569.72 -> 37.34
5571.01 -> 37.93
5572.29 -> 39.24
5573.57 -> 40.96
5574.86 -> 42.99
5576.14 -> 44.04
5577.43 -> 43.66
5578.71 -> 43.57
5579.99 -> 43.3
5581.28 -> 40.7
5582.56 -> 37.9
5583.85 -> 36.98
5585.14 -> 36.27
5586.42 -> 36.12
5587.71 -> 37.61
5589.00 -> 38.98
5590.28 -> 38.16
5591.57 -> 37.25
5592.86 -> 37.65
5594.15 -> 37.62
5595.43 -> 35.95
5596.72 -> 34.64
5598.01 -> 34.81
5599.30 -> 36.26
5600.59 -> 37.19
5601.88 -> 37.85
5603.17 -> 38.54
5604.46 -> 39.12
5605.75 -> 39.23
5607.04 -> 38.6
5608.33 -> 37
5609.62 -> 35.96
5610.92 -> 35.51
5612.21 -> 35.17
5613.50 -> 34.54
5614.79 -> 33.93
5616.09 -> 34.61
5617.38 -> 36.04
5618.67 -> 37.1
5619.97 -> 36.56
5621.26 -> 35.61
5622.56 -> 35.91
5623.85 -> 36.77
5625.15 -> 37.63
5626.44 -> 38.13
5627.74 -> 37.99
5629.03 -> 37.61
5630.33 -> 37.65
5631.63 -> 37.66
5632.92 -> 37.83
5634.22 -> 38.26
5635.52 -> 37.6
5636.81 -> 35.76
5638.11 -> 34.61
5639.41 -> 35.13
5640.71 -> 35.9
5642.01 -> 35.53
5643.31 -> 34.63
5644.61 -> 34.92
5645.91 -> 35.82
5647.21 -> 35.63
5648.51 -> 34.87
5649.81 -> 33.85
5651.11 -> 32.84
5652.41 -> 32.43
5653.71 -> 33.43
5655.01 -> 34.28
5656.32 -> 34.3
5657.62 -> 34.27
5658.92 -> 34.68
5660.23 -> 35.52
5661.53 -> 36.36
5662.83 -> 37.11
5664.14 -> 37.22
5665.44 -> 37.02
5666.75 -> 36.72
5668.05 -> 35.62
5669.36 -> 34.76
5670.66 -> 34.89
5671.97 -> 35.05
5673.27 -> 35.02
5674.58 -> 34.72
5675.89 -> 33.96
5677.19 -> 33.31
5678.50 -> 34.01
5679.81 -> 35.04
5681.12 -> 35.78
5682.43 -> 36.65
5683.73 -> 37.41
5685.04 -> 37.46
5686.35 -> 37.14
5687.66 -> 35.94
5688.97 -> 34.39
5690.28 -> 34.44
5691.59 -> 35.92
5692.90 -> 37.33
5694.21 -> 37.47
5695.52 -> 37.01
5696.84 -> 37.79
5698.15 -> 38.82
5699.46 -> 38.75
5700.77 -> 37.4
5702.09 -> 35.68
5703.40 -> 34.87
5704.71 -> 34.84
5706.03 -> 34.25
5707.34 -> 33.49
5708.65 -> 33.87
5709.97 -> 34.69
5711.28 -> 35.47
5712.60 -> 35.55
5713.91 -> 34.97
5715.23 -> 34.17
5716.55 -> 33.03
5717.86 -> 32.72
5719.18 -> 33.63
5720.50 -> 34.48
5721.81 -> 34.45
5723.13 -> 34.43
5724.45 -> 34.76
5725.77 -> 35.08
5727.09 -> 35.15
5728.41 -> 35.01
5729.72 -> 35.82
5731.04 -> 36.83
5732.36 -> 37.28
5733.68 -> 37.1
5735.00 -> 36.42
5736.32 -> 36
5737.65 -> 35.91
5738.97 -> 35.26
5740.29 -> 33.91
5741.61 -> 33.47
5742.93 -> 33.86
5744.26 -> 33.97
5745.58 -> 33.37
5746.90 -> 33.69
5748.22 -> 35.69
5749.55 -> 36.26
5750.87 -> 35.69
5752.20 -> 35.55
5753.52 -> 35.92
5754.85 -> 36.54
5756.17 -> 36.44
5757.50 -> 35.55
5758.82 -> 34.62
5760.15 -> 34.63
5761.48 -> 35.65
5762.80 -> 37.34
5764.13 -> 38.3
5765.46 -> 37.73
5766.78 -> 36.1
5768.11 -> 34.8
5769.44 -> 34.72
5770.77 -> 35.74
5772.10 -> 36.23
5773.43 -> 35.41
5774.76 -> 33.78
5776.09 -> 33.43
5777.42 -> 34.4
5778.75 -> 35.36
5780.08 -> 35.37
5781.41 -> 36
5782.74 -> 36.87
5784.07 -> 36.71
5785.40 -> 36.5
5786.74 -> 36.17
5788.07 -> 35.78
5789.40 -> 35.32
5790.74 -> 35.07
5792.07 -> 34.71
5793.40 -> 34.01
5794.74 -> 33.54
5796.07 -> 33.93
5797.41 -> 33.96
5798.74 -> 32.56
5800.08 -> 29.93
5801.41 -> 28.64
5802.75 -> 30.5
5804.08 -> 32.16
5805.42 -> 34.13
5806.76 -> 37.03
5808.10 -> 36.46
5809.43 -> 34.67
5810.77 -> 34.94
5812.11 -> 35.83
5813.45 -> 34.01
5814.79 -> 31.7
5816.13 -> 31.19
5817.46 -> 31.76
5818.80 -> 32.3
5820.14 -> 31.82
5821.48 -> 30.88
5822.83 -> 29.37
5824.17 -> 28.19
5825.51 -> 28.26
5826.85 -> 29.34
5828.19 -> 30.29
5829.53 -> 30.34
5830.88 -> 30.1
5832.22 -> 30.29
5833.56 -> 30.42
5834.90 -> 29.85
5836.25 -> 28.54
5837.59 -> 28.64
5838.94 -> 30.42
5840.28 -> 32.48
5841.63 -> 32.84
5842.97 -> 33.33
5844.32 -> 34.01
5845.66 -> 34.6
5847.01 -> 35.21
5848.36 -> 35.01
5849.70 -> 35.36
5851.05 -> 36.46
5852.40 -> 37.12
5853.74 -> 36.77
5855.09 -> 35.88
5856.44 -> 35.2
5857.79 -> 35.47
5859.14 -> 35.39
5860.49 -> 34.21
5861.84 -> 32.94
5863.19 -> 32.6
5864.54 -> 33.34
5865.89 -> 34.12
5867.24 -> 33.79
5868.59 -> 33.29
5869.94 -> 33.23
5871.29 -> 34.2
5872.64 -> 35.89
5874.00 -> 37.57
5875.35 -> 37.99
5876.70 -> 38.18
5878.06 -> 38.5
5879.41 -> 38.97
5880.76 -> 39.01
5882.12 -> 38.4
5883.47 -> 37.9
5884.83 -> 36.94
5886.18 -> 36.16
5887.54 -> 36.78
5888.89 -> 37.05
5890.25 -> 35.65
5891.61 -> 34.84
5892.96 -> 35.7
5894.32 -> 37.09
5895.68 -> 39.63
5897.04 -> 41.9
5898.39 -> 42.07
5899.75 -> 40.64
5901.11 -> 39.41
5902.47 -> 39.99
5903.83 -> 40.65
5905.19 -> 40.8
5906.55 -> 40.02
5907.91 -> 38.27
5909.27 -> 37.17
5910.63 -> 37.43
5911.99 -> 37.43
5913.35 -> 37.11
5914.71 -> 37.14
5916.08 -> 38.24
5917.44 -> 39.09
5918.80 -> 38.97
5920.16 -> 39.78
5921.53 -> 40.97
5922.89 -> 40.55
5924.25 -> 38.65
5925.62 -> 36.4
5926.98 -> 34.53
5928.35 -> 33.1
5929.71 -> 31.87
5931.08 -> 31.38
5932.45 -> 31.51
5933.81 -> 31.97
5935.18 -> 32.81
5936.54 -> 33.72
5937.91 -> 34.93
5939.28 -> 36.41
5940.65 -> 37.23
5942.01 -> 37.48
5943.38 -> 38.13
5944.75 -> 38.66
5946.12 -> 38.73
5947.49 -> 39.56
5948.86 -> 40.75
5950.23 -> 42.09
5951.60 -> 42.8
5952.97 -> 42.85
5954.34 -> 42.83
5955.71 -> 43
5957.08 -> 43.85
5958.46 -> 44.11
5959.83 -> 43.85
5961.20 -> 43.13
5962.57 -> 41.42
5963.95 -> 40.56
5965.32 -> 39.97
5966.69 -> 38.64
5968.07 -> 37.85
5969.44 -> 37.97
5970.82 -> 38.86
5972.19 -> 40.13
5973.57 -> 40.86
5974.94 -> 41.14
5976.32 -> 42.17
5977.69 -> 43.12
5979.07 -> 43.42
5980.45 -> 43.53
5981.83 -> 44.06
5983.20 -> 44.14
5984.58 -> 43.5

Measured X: 38.1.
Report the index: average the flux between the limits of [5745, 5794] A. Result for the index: 35.6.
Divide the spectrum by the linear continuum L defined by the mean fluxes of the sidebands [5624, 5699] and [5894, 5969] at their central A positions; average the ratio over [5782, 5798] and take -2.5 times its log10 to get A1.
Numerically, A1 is 0.06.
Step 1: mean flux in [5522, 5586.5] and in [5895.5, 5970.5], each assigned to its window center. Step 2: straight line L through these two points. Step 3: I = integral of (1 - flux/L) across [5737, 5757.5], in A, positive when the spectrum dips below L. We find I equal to 1.7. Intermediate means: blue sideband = 37.9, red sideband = 38.7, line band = 35.1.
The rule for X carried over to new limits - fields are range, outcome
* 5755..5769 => 36.1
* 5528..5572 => 36.8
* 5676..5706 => 36.2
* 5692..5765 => 35.5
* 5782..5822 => 33.8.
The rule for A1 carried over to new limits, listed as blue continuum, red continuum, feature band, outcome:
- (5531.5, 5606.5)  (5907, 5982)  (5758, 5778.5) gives 0.08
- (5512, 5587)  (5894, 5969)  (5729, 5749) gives 0.09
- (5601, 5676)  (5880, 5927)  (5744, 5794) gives 0.05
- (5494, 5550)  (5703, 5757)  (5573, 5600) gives -0.07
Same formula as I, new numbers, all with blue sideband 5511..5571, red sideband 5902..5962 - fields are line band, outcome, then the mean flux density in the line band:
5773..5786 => 0.89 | 35.4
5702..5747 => 3.62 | 34.8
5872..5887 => 0.20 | 37.8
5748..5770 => 1.13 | 36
